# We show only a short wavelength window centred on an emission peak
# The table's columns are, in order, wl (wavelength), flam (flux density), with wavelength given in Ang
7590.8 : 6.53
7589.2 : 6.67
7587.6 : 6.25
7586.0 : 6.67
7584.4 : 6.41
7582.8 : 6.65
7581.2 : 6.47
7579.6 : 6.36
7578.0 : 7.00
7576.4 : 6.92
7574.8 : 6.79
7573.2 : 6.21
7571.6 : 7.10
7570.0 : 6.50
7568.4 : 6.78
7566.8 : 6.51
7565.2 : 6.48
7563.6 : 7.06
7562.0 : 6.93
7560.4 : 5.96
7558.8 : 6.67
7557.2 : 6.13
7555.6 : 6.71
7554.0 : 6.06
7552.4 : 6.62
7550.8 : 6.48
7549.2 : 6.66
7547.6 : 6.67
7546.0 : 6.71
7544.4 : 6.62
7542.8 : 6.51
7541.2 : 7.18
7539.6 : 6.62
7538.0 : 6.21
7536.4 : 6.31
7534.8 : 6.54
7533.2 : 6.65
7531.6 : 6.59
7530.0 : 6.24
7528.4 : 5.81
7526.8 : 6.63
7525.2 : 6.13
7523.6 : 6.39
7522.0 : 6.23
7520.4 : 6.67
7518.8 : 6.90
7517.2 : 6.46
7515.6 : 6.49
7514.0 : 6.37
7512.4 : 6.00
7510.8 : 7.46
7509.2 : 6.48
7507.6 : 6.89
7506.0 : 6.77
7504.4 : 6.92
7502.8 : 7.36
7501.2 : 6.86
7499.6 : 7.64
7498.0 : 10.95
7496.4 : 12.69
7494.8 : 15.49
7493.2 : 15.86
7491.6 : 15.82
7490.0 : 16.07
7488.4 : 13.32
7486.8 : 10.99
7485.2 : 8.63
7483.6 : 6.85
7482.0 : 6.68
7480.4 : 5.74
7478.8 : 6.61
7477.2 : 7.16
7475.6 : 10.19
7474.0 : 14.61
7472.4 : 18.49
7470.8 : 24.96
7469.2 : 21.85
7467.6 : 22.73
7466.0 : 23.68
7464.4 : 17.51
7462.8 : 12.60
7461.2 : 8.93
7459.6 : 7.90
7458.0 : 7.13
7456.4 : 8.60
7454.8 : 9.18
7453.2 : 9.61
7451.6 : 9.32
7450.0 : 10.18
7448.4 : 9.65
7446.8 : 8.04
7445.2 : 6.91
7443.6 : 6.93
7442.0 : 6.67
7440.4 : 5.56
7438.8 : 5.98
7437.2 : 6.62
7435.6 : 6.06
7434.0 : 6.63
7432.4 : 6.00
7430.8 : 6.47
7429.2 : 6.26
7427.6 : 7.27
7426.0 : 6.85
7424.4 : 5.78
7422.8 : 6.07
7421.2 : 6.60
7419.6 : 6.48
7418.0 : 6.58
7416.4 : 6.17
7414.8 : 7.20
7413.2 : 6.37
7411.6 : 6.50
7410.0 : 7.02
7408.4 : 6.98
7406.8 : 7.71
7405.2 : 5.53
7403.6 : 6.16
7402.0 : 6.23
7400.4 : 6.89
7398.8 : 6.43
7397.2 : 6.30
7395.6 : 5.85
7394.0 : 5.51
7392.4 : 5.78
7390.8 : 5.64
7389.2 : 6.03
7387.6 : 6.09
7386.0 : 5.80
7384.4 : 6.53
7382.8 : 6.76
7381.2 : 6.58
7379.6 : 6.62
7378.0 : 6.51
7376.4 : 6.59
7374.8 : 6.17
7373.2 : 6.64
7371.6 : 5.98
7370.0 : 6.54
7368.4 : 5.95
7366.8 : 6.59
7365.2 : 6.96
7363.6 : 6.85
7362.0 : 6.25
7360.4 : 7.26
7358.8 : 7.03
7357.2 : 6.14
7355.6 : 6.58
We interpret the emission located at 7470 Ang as H-alpha 6563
